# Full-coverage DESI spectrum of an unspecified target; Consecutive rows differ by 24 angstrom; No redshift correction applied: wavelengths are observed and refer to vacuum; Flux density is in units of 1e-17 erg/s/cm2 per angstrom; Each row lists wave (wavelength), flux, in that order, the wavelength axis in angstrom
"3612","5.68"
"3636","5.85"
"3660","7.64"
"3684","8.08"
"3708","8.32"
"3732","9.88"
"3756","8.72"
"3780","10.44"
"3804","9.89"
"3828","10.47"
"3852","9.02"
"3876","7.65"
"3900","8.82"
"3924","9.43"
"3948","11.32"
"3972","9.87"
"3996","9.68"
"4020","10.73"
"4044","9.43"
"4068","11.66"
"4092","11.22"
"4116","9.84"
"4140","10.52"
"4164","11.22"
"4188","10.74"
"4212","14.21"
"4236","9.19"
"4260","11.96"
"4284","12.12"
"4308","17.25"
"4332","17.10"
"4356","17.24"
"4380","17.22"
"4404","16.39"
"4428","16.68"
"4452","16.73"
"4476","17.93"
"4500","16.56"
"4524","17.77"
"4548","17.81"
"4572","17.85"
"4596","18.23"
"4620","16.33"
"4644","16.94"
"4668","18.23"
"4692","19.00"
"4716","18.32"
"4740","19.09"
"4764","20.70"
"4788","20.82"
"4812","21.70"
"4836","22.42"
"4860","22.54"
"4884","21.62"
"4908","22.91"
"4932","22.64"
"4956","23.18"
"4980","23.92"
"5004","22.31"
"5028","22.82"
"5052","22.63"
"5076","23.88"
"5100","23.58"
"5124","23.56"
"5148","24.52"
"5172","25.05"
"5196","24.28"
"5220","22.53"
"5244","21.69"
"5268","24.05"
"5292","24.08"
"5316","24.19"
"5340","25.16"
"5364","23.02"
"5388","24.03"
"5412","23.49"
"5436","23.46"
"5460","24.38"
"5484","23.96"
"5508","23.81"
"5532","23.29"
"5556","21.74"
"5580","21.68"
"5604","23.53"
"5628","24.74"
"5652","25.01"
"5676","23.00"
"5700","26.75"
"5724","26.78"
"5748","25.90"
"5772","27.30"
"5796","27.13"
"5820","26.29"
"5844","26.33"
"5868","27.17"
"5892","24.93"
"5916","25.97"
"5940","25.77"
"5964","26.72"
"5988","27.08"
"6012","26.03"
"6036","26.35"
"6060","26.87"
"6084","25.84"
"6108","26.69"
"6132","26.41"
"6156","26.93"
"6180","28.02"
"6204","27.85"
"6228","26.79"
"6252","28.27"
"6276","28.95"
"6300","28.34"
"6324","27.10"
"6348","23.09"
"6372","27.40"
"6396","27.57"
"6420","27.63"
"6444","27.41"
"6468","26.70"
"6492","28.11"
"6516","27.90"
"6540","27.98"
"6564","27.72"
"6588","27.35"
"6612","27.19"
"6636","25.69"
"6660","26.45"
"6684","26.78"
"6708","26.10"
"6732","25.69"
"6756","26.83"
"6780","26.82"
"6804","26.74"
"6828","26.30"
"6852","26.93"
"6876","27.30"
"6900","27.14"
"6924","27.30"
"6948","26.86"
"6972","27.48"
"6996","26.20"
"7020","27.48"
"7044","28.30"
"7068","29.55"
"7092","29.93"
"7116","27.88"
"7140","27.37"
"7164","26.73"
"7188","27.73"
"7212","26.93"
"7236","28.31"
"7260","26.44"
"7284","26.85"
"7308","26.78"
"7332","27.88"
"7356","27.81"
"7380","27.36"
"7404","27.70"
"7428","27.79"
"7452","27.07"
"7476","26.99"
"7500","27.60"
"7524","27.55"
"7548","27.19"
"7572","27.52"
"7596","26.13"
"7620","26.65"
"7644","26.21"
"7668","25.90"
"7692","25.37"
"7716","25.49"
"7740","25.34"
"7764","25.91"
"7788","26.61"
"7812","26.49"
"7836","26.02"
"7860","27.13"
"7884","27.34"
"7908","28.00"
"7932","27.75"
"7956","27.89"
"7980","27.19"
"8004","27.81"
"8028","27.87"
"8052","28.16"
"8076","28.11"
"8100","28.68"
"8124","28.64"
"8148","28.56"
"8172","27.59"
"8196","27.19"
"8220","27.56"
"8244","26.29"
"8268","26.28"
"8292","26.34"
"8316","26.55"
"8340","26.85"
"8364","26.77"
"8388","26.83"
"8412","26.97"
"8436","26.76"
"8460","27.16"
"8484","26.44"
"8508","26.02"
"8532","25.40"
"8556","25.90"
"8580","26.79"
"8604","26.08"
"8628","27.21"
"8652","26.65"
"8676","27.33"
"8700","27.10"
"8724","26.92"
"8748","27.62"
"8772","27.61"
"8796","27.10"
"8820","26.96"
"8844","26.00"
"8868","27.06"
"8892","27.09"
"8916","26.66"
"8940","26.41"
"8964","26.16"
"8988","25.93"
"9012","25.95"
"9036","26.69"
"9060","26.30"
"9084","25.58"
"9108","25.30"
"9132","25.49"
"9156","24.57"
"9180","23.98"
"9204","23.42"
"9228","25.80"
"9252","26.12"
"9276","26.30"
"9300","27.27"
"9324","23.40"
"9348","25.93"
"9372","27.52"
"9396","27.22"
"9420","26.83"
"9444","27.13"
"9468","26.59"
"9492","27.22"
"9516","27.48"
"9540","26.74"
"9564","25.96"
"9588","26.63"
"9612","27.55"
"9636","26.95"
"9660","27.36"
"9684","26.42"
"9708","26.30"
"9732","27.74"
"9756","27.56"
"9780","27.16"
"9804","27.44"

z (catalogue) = 0.076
